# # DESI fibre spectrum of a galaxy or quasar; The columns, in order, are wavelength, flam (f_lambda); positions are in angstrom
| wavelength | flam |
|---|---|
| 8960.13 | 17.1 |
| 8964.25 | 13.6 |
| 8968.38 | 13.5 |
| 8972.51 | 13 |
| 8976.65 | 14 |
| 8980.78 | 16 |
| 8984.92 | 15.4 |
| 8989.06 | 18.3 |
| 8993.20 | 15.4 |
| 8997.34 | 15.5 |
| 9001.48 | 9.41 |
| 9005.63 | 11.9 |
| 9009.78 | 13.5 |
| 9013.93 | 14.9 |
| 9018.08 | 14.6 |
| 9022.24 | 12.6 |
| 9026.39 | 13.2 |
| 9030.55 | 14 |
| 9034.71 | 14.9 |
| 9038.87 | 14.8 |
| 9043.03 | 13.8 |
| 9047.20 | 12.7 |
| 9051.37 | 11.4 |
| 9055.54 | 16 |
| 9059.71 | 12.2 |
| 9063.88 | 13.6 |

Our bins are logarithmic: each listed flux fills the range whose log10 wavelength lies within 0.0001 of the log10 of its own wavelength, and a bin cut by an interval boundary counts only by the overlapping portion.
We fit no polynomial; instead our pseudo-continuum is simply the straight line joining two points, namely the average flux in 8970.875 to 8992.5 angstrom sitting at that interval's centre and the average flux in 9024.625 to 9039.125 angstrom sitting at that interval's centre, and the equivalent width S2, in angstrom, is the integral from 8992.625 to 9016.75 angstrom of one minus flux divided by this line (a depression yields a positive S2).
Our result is 2.4 angstrom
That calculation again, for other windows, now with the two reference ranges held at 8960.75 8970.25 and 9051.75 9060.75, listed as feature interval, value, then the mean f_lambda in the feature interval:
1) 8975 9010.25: -1.02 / 14.4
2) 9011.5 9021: -0.39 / 14.5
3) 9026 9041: -0.49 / 14.3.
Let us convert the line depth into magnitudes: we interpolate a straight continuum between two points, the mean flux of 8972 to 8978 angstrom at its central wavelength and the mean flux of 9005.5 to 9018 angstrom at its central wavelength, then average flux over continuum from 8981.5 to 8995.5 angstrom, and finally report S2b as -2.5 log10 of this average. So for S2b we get -0.19 mag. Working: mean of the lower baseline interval 13.6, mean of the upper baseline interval 13.9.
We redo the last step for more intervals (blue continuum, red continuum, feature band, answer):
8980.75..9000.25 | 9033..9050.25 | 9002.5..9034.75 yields 0.097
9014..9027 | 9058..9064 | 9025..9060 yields -0.046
